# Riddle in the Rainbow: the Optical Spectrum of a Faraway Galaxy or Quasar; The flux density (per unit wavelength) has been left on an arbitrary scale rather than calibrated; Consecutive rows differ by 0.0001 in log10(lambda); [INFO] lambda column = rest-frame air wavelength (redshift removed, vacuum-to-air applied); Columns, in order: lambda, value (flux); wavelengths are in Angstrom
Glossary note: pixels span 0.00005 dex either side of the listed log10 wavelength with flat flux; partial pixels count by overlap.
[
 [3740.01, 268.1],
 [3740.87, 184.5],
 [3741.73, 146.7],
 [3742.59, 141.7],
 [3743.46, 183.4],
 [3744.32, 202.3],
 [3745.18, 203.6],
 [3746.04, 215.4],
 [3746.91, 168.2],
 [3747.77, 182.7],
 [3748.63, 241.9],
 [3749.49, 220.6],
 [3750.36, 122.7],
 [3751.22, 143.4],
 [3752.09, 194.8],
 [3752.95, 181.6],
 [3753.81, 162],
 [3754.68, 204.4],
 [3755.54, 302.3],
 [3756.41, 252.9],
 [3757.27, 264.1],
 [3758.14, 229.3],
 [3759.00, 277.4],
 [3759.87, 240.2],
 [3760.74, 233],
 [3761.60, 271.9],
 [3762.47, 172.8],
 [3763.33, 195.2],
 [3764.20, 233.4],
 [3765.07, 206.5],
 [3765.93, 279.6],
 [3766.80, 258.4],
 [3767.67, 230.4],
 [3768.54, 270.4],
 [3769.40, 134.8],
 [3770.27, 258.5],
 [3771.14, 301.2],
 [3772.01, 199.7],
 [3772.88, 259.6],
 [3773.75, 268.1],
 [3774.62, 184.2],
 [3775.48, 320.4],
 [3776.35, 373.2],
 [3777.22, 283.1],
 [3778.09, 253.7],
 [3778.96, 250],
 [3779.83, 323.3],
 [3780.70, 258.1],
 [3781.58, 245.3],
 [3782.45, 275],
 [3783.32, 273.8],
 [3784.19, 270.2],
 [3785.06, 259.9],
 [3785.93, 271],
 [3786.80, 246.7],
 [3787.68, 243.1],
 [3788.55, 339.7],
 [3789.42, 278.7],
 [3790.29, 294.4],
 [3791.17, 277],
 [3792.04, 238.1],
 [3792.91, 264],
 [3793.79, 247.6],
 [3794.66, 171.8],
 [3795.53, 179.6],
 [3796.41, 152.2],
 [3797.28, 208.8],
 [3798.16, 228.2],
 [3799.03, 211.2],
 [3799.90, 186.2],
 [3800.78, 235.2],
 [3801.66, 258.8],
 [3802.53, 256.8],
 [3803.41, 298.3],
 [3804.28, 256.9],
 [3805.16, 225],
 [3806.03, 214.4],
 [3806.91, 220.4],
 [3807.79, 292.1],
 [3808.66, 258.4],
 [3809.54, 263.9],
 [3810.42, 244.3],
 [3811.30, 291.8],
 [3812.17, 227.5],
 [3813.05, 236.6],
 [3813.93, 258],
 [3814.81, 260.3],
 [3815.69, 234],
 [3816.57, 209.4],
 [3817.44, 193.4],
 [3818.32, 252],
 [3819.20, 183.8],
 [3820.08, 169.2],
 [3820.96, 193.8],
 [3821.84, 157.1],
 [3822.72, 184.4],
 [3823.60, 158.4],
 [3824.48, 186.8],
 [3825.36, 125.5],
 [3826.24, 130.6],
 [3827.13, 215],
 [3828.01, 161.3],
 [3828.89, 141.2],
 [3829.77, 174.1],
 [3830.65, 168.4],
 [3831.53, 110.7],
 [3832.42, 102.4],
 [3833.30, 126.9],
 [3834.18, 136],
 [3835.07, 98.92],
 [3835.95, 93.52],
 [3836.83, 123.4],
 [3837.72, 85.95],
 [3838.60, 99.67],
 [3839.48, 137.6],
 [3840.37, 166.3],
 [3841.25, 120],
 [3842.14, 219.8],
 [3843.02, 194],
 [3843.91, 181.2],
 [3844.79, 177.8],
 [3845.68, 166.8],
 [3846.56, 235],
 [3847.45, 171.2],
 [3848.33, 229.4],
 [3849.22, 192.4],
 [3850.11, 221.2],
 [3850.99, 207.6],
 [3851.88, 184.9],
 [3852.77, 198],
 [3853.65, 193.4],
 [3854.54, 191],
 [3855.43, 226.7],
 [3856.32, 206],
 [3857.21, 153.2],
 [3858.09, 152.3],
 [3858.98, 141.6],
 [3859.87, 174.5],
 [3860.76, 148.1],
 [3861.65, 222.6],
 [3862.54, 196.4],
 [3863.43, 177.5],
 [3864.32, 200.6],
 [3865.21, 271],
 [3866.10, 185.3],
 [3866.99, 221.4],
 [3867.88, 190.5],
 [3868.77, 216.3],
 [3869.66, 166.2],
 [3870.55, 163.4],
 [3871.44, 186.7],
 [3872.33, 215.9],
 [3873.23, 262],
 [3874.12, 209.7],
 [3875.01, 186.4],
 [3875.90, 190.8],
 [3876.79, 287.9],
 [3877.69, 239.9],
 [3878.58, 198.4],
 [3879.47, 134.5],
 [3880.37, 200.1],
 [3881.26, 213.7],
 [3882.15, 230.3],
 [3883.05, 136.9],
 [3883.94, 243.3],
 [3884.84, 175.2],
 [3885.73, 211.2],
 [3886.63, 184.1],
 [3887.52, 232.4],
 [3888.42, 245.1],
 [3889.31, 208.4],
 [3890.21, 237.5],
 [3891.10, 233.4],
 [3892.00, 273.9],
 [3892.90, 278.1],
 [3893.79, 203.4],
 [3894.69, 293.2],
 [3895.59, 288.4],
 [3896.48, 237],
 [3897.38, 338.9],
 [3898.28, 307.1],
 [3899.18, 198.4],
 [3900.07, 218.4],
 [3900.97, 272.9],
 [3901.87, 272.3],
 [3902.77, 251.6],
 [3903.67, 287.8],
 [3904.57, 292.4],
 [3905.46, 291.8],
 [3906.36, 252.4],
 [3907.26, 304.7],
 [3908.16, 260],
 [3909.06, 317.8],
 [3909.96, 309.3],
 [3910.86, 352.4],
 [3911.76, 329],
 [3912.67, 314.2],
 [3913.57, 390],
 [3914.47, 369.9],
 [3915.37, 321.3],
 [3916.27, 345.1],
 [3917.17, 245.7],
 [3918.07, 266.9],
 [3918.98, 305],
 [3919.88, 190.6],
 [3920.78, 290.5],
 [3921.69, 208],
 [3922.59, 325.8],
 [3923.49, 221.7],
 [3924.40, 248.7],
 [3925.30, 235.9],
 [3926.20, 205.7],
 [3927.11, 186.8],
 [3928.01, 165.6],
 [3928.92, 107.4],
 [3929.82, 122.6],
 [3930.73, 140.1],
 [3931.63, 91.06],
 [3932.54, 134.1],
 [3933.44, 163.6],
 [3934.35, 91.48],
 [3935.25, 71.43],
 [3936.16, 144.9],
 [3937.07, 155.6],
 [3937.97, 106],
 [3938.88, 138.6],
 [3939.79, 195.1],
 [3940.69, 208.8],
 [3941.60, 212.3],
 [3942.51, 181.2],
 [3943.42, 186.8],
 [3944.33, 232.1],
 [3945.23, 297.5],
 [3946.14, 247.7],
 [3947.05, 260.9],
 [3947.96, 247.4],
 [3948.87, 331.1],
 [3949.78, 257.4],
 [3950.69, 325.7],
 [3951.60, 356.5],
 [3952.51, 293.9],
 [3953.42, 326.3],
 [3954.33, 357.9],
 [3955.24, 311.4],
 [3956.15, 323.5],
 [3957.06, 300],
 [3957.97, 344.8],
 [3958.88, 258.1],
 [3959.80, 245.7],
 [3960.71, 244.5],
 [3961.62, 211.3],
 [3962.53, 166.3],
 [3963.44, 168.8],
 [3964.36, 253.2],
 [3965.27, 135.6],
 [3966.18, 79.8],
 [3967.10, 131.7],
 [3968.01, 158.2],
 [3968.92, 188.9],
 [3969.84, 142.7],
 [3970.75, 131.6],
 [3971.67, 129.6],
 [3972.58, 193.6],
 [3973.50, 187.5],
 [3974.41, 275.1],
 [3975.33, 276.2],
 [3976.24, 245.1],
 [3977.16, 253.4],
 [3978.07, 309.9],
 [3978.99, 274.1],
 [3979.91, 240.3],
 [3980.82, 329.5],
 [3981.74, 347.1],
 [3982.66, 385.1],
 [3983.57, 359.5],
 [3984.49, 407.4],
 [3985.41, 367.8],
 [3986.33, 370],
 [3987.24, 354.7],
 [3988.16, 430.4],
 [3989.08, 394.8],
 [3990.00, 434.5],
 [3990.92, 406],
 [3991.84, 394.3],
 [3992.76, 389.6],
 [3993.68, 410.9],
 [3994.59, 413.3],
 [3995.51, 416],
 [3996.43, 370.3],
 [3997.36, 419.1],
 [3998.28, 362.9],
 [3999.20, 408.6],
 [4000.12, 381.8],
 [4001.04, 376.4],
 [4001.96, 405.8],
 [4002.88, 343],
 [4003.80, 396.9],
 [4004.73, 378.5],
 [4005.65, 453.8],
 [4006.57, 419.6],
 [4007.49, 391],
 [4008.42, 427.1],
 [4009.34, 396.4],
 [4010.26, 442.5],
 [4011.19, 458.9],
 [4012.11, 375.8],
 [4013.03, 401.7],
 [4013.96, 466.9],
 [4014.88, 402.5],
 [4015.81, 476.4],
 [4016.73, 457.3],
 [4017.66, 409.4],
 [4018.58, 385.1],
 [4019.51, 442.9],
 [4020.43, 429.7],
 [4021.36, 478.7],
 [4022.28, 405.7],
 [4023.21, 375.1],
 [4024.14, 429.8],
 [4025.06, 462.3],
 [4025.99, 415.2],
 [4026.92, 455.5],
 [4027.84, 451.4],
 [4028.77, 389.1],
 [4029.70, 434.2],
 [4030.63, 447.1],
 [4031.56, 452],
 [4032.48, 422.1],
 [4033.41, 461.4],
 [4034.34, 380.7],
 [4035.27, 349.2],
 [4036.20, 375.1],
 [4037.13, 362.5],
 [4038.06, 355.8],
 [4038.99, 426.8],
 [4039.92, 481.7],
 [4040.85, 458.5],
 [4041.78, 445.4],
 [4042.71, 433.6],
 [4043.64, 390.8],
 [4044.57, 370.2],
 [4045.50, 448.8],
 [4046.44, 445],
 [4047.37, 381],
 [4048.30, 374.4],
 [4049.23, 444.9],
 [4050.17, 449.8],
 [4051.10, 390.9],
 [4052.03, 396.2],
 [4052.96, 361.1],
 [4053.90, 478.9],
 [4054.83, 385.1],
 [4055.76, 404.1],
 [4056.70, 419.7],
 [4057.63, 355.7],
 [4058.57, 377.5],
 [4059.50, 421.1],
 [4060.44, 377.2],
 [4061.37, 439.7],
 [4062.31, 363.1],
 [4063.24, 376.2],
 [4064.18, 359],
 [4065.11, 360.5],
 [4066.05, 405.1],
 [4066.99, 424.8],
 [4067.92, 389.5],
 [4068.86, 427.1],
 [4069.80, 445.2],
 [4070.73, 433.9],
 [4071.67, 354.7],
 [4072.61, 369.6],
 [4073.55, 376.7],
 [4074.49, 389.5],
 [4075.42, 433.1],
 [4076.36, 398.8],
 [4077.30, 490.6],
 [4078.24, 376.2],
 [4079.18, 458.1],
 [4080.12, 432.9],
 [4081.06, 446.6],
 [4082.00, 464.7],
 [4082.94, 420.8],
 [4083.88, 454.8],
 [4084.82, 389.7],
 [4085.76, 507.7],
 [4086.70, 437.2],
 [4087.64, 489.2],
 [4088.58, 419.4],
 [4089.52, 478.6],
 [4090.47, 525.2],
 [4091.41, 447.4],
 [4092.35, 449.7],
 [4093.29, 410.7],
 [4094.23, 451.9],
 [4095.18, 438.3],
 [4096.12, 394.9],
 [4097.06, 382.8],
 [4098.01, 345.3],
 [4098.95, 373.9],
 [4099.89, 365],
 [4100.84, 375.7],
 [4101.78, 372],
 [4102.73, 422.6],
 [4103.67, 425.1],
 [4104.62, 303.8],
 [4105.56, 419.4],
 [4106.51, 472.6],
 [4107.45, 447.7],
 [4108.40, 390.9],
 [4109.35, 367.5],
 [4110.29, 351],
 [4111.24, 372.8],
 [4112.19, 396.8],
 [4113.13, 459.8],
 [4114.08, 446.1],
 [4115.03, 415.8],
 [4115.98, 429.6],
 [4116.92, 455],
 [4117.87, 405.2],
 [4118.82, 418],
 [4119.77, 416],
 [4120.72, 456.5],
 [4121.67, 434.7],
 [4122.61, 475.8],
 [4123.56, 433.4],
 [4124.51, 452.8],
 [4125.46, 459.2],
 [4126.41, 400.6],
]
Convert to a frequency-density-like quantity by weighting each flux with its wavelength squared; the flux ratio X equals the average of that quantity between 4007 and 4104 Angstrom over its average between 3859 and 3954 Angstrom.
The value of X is 1.94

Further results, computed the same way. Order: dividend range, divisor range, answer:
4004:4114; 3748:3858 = 2.21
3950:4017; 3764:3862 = 1.69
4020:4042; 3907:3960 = 1.81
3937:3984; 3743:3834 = 1.17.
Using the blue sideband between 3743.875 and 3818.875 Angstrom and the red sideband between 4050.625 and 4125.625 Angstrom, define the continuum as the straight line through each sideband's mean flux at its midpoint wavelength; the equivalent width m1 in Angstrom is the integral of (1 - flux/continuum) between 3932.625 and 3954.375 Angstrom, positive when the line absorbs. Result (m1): 7.4 Angstrom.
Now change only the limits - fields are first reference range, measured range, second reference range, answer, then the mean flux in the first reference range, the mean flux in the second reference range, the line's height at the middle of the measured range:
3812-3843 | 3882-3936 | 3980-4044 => 5.75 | 167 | 408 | 273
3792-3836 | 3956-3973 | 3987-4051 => 7.55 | 202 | 414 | 358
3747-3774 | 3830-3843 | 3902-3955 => 5.71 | 225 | 243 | 233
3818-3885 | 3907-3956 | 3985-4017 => 9.32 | 180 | 405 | 301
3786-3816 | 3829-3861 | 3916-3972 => 9.67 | 244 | 215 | 235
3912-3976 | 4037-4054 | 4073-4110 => -2.63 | 224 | 421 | 360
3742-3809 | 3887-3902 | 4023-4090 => 2.79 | 237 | 416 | 313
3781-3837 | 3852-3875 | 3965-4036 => 5.57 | 214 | 363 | 257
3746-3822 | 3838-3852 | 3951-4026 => 4.58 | 238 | 339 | 268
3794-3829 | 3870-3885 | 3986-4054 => 3.91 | 214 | 413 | 277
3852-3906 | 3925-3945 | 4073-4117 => 8.30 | 219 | 420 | 271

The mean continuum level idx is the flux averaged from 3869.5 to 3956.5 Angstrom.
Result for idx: 238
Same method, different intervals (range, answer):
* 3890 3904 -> 262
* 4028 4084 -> 411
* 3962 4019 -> 335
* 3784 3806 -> 243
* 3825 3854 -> 160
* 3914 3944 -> 200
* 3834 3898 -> 198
